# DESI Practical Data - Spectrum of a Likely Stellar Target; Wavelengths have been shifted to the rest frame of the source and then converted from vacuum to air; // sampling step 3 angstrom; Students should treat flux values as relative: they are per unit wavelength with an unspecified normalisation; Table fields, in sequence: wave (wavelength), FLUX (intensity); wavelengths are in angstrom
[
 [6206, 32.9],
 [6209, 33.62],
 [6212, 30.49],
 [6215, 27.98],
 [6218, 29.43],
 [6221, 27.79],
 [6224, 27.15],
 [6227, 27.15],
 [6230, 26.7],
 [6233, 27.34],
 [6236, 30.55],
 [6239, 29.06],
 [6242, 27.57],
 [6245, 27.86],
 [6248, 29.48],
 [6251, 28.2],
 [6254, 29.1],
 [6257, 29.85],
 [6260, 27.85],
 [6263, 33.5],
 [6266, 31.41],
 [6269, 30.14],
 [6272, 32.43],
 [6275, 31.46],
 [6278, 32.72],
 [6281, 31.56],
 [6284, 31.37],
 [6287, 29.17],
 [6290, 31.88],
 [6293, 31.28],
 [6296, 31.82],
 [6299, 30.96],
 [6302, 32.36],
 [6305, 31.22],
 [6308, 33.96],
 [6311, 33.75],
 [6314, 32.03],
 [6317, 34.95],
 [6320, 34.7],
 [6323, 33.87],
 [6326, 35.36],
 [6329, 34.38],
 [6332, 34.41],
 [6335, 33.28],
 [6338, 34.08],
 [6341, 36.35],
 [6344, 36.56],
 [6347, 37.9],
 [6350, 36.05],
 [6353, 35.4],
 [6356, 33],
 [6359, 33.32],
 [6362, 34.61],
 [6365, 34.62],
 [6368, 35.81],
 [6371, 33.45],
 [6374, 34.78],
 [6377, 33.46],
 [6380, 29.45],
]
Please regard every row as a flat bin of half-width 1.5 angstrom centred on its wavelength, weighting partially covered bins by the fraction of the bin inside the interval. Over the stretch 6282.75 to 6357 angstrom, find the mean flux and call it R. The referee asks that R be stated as 33.6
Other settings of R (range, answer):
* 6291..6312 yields 32.1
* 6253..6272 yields 30.5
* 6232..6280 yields 30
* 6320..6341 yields 34.4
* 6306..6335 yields 34.1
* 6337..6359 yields 35.5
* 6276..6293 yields 31.3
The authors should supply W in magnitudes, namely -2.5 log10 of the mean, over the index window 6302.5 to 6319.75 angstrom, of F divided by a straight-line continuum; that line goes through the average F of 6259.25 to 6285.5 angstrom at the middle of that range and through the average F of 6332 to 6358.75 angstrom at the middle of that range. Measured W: 0.007 mag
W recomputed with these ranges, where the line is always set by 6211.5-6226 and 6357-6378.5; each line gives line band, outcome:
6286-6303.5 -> 0.00 mag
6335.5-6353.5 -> -0.08 mag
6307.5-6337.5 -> -0.05 mag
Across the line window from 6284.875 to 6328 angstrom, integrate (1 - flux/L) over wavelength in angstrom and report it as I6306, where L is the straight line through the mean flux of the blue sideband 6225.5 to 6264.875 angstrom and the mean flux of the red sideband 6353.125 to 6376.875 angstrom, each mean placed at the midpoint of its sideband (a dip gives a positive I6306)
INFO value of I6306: -1.4 angstrom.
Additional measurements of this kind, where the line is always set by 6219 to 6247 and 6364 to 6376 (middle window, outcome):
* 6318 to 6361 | -2.3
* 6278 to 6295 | -0.4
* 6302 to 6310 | -0.3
